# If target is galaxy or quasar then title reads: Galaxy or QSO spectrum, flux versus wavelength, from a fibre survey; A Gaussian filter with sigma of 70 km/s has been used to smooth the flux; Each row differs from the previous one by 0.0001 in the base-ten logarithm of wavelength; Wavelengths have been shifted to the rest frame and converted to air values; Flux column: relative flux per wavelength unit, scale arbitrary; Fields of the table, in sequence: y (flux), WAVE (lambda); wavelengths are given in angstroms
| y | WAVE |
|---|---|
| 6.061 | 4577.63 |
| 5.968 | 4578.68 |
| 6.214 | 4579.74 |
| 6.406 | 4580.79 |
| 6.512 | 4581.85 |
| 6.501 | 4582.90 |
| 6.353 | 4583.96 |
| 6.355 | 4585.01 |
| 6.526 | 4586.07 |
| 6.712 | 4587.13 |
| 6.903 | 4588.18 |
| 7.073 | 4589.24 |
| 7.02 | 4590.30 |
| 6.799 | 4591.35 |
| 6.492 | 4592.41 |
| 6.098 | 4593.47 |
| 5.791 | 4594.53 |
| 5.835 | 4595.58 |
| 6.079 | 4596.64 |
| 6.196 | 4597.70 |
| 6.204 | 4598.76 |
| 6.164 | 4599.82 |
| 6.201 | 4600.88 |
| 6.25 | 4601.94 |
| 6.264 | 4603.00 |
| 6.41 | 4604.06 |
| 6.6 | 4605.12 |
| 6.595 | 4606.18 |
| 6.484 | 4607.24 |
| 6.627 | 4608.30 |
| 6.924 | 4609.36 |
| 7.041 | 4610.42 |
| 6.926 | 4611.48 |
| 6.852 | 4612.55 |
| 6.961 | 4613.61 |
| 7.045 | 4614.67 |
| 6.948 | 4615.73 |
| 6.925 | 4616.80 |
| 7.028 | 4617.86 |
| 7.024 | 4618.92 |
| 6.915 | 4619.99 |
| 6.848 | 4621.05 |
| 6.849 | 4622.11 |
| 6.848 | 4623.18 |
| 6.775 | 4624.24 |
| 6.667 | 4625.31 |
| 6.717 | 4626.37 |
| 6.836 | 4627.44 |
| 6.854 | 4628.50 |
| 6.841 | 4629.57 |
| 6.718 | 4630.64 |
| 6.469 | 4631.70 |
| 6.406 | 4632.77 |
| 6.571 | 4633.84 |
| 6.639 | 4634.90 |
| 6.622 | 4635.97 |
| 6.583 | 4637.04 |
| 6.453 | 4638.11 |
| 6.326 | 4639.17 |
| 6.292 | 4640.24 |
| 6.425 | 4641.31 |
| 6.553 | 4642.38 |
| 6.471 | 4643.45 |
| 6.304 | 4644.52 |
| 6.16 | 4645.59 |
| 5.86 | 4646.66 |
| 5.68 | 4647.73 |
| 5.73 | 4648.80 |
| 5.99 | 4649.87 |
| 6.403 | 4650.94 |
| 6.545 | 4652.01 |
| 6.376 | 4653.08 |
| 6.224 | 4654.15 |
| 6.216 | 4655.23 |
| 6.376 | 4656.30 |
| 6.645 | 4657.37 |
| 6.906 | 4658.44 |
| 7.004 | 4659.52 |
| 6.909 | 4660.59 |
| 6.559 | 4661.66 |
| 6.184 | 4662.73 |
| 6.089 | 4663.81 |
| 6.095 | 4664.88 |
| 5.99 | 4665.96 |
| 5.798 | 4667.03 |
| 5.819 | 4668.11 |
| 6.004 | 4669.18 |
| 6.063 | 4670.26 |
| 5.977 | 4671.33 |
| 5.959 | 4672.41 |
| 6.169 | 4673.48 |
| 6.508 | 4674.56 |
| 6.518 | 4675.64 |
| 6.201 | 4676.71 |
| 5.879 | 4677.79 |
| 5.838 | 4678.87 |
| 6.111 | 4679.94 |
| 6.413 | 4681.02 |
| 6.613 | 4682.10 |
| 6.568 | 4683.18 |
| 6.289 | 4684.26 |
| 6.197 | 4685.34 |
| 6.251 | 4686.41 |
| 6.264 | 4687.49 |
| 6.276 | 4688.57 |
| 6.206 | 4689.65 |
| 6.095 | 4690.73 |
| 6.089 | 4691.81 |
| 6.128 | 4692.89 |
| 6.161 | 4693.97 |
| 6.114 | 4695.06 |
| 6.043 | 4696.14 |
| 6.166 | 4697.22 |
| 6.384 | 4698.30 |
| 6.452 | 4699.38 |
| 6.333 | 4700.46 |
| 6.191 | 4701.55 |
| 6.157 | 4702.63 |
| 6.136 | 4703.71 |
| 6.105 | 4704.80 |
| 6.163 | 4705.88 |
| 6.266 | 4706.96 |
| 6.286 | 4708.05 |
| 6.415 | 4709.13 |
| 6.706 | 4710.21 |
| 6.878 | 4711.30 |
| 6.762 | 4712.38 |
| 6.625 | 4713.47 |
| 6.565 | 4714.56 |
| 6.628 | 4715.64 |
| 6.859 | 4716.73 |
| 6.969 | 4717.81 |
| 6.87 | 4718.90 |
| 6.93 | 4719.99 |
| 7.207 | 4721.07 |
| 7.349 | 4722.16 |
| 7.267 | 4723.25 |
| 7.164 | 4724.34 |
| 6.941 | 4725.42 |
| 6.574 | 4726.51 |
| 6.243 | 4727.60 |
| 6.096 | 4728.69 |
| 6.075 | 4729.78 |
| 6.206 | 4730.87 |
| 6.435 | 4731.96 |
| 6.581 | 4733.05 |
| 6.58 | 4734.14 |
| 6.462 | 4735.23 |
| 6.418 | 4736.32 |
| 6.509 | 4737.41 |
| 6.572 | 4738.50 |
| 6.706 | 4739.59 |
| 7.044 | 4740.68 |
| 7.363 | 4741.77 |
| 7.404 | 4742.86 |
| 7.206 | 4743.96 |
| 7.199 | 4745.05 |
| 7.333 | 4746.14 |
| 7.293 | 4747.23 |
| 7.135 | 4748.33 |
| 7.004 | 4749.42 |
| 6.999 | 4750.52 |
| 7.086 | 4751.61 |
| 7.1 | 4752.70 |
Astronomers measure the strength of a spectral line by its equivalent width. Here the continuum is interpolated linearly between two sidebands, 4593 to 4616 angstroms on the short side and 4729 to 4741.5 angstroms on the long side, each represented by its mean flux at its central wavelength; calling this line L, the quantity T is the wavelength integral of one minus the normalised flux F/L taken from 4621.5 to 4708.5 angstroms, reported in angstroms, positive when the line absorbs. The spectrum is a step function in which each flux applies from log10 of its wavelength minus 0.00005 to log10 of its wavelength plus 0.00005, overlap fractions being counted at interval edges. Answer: 2.3 angstroms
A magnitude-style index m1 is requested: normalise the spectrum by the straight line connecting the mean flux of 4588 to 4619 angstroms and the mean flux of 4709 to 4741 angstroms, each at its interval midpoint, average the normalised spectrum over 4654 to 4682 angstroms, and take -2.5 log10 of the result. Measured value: 0.06 mag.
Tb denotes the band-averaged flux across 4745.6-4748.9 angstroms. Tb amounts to 7.25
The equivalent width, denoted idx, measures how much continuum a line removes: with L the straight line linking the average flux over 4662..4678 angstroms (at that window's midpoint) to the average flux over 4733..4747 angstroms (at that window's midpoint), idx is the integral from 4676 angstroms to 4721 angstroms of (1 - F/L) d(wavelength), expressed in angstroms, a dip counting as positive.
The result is 0.4 angstroms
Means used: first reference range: 6.09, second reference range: 6.9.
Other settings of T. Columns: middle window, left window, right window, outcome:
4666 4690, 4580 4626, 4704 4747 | 1.80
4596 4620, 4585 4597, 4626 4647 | -0.50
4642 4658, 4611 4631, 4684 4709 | 0.92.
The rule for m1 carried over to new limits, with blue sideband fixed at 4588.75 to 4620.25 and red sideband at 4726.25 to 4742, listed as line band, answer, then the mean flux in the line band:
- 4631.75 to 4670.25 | 0.04 mag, 6.32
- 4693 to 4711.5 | 0.04 mag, 6.28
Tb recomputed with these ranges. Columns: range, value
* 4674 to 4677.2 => 6.41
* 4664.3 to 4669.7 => 5.95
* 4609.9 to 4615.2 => 6.96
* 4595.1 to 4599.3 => 6.07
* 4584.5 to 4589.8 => 6.71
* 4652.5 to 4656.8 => 6.3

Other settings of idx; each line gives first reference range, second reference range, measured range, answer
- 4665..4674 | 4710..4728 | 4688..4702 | 0.50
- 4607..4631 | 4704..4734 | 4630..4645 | 0.72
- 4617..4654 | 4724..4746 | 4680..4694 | 0.73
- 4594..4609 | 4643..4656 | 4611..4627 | -1.68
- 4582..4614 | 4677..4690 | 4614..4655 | -0.99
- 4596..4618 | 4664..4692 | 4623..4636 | -0.46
